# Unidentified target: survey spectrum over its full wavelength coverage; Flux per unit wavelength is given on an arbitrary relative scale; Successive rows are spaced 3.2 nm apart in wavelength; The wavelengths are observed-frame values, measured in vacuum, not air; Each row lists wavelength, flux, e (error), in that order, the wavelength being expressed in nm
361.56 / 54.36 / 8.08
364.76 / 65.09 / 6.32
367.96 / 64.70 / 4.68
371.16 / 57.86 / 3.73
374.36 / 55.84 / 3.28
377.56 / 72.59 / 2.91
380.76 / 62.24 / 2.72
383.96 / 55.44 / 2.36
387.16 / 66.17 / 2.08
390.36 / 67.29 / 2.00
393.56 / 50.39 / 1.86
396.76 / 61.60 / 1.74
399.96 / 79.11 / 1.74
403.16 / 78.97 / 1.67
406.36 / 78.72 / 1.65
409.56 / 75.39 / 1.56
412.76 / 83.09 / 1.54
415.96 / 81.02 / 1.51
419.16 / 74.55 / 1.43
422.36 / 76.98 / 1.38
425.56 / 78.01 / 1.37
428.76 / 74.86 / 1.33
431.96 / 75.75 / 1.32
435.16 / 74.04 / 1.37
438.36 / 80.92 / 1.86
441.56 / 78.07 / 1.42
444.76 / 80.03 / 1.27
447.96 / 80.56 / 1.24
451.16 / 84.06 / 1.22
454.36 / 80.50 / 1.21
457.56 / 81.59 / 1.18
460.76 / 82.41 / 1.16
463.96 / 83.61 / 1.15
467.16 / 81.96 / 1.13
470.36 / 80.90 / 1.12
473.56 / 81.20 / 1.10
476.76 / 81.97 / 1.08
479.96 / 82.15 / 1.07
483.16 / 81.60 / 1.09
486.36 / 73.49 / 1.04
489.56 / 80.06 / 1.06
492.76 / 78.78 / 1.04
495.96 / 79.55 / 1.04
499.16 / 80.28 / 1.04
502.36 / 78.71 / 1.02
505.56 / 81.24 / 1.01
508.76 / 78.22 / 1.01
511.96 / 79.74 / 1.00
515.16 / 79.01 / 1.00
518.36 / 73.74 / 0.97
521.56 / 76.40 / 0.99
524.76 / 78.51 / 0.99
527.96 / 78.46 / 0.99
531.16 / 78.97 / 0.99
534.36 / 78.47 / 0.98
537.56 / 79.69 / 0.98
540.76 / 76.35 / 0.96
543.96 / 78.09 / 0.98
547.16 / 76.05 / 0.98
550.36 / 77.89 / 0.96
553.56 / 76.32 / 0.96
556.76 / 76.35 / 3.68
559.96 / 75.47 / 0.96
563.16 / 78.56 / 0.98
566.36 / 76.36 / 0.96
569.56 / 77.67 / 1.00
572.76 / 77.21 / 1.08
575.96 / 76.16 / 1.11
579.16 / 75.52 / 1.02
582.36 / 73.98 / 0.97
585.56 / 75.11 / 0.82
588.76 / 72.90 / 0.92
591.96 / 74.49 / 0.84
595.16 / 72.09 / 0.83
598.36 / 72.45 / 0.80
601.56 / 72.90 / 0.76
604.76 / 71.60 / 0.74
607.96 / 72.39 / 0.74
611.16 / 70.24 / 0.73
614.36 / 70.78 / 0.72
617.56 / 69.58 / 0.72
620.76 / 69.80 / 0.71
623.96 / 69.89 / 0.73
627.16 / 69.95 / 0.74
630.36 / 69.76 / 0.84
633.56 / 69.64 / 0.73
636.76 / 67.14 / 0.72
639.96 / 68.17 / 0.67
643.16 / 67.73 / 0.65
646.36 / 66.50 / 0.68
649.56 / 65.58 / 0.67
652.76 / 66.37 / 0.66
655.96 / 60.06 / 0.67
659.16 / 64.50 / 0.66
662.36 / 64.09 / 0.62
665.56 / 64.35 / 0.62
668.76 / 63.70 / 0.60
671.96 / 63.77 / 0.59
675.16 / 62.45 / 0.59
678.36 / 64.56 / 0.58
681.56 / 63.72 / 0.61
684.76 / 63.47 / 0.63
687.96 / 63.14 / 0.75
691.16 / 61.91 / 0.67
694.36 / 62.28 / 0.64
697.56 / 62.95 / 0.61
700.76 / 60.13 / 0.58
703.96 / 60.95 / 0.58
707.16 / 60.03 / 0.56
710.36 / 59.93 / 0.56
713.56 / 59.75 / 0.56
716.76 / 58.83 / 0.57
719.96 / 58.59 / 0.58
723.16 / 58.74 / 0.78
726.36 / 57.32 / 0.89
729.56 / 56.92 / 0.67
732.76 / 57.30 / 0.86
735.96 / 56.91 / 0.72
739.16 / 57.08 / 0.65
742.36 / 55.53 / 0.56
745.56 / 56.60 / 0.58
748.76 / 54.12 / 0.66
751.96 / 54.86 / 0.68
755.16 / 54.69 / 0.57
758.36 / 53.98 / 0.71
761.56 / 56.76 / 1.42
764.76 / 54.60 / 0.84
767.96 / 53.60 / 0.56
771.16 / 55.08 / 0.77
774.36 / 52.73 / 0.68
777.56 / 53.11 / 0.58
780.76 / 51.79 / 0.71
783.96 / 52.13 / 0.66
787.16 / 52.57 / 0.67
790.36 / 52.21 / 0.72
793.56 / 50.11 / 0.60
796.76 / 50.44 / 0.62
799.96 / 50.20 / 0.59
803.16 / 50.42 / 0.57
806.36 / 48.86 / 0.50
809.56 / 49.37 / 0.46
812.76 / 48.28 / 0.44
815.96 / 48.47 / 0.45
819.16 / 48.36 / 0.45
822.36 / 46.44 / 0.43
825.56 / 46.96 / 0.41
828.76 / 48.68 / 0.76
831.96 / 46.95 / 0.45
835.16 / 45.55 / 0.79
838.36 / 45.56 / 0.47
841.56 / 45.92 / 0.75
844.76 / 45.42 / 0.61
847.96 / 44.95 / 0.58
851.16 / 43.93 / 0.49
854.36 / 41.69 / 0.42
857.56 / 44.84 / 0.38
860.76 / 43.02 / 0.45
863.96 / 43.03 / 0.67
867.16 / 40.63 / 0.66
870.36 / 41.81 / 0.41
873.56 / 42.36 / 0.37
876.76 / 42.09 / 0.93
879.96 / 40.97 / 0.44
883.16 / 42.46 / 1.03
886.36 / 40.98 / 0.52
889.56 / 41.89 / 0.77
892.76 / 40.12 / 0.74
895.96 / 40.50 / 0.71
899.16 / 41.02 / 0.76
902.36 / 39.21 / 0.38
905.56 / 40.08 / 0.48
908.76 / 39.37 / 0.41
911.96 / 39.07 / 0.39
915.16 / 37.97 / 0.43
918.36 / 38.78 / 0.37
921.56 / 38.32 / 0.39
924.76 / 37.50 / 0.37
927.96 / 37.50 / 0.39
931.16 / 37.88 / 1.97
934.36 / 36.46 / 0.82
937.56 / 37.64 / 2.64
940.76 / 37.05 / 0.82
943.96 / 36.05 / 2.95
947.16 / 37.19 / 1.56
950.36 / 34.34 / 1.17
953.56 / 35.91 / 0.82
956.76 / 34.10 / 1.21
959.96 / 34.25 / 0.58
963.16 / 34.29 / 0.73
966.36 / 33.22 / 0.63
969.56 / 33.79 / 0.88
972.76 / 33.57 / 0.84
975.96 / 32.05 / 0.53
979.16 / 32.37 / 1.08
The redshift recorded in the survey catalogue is 0.00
